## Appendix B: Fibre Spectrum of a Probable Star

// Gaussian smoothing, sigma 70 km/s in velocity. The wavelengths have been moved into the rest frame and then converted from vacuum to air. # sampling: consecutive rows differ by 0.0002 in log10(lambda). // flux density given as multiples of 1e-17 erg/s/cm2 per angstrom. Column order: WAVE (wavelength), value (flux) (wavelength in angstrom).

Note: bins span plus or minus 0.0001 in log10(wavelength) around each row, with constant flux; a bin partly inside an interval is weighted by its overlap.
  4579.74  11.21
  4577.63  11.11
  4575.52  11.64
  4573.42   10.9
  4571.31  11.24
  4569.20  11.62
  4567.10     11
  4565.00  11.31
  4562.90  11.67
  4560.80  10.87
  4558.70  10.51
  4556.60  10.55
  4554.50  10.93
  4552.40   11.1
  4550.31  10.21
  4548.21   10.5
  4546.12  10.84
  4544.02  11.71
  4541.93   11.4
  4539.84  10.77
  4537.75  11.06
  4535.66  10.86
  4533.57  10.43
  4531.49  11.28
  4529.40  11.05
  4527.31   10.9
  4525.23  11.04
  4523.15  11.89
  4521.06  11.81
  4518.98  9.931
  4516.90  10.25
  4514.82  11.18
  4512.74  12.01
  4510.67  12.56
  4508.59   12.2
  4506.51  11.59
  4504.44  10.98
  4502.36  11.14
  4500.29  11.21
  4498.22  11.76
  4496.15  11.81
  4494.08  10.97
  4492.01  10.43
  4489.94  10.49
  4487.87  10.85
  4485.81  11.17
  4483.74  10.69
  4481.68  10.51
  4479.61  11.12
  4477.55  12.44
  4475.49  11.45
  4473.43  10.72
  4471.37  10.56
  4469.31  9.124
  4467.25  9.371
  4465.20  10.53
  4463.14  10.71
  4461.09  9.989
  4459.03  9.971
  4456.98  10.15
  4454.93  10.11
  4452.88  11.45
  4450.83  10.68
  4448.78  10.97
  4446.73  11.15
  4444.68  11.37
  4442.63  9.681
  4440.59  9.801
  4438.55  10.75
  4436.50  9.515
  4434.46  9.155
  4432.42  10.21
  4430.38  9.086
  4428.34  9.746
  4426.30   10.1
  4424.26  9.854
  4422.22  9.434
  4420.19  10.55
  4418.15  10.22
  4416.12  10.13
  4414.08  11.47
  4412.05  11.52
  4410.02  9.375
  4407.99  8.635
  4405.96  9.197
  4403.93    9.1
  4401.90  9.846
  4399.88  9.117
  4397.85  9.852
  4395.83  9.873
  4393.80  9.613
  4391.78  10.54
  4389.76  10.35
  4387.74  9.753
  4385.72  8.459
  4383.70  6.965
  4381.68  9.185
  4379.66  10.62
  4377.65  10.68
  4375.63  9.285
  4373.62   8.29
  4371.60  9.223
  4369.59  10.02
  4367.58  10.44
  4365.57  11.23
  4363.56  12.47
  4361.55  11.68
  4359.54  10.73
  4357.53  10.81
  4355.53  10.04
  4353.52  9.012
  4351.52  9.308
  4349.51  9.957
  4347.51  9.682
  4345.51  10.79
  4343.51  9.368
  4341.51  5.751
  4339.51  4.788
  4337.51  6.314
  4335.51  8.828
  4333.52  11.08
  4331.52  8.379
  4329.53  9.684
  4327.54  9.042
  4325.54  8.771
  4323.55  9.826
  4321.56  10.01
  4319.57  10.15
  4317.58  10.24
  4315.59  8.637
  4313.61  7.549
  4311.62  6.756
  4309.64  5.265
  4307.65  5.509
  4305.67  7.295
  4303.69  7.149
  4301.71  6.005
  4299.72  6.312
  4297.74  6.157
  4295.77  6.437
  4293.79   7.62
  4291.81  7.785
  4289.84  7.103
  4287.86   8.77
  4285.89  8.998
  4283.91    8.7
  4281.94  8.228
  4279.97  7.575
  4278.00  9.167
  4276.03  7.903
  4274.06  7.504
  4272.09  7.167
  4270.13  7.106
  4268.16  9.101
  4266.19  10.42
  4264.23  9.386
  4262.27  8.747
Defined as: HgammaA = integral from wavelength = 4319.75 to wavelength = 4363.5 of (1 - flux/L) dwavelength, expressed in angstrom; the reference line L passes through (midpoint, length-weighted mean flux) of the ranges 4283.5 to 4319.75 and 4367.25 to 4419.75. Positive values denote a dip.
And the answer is -4.7 angstrom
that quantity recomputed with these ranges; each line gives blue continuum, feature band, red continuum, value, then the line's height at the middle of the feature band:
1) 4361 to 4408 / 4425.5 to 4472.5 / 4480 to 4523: 1.6 angstrom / 10.6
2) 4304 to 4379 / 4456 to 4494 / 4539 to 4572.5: -1.1 angstrom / 10.3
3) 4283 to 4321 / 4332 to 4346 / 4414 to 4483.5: 0.3 angstrom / 8.23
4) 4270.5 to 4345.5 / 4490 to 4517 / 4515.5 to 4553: -2.2 angstrom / 10.5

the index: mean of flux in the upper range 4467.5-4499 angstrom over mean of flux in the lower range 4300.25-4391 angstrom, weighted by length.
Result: 1.2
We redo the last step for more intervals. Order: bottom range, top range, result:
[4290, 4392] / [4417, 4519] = 1.21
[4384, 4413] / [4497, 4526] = 1.19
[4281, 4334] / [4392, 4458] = 1.25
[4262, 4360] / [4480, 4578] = 1.33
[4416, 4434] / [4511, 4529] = 1.13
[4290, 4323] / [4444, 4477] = 1.41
